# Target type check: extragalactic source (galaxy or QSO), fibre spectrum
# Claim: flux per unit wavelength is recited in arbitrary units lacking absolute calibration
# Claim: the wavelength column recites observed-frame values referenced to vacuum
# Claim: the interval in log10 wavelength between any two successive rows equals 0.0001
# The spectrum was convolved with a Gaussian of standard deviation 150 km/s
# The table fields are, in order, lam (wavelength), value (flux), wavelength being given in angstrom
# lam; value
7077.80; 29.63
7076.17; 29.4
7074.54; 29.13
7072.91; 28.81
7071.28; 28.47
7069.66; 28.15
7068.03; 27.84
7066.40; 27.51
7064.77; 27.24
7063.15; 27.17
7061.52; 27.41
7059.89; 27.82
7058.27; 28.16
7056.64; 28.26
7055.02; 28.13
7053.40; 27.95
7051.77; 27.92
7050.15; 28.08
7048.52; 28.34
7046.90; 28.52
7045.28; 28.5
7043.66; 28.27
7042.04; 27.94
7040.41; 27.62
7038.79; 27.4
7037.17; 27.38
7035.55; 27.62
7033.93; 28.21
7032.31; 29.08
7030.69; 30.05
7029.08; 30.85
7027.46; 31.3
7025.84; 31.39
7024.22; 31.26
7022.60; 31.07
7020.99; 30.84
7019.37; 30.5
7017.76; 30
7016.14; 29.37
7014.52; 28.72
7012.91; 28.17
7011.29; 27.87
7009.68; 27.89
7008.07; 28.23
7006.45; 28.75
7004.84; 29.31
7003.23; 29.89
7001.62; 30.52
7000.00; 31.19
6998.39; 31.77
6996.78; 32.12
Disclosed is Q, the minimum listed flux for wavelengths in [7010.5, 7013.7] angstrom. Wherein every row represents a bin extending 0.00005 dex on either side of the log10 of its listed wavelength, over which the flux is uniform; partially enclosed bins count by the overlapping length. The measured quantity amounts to 27.87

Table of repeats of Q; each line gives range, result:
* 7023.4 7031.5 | 30.05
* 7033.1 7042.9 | 27.38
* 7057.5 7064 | 27.17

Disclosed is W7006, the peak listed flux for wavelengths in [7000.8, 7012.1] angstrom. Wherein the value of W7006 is 30.52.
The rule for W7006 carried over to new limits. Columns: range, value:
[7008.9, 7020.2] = 30.5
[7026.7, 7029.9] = 31.3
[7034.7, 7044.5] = 28.27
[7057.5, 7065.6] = 28.16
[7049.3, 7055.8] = 28.13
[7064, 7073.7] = 28.81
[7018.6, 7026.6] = 31.39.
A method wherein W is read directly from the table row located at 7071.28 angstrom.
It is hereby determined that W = 28.47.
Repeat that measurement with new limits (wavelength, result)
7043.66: 28.27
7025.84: 31.39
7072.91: 28.81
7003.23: 29.89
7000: 31.19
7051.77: 27.92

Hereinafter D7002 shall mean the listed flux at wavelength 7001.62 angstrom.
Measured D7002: 30.52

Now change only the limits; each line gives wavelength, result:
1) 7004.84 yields 29.31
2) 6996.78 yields 32.12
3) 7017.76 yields 30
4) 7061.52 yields 27.41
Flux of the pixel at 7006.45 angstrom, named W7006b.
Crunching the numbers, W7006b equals 28.75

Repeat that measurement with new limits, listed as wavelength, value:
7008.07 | 28.23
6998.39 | 31.77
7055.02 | 28.13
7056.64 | 28.26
